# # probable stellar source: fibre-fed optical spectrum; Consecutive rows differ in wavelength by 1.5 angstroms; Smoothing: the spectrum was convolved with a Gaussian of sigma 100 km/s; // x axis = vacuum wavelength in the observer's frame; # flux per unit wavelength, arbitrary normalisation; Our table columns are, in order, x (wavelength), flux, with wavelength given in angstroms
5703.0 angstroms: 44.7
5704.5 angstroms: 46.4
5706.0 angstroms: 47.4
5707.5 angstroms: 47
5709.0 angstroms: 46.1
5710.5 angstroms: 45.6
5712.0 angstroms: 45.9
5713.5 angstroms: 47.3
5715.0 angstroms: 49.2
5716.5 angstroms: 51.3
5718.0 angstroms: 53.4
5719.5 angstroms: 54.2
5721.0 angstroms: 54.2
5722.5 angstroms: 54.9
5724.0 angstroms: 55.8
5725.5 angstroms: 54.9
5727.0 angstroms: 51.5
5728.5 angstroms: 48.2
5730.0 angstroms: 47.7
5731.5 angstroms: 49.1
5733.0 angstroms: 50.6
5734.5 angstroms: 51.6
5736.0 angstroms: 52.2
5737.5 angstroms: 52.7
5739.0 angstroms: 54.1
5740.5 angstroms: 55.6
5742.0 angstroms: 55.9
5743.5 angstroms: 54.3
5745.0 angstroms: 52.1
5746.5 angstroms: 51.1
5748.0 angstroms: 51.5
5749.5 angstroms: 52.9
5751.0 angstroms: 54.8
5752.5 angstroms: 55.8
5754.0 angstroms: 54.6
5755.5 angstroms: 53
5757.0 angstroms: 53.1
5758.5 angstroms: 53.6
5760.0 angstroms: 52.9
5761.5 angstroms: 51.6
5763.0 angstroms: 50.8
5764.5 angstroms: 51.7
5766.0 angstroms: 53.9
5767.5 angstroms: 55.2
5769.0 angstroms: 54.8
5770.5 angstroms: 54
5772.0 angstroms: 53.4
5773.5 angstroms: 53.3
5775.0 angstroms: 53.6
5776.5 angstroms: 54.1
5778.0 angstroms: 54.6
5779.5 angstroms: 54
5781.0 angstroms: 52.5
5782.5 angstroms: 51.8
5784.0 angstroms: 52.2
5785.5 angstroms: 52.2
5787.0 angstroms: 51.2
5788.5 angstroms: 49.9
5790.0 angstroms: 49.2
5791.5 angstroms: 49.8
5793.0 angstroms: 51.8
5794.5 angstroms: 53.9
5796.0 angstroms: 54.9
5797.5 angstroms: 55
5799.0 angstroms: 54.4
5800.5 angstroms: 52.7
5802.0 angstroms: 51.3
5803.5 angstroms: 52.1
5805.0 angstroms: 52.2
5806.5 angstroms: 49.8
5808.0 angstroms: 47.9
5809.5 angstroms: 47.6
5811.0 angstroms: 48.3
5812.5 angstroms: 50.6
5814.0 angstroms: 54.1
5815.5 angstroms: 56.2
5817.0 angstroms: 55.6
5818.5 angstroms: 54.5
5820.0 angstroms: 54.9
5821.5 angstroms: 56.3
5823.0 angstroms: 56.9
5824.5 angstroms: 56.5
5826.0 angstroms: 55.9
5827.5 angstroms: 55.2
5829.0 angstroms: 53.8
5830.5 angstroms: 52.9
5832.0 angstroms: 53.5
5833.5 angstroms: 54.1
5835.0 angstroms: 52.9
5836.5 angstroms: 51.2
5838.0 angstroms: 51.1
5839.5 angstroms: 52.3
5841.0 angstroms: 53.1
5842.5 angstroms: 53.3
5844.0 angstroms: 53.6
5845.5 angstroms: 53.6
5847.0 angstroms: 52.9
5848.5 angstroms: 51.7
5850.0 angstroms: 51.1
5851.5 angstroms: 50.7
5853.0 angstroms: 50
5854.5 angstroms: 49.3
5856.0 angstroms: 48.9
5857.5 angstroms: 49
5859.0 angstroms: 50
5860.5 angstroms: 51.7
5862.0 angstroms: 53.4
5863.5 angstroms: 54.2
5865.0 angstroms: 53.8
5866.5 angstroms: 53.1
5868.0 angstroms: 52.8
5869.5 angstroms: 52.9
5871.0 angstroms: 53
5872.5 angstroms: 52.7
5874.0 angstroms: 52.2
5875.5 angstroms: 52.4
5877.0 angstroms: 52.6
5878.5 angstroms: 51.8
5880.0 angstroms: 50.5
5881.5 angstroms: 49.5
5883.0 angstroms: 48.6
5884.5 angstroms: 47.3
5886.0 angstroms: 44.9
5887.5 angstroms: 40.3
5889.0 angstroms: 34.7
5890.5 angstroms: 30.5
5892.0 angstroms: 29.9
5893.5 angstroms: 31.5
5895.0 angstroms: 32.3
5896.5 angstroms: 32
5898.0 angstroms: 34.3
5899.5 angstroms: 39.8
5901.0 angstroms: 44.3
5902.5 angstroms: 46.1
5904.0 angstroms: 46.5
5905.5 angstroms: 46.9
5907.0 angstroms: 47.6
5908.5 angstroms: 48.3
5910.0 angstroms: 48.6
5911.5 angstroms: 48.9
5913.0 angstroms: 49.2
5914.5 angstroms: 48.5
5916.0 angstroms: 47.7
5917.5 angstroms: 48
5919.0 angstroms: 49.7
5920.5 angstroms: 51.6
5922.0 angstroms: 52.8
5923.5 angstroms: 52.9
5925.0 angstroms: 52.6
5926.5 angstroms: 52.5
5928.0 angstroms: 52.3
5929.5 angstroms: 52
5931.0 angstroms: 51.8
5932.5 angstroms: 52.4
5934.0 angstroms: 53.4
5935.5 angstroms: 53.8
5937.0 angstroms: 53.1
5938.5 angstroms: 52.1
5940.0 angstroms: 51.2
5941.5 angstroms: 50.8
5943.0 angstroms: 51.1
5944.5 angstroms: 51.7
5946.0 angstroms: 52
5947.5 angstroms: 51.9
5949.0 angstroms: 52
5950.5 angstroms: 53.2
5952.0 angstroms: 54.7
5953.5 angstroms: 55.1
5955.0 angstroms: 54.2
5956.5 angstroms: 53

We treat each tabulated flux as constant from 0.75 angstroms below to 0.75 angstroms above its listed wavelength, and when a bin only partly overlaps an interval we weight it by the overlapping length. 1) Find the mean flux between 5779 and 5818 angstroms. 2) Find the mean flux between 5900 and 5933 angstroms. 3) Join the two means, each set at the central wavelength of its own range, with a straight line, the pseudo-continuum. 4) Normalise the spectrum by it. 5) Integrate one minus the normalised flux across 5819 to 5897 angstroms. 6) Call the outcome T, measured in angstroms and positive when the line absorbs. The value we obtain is 1.6 angstroms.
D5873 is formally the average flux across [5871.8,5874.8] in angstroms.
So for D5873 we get 52.4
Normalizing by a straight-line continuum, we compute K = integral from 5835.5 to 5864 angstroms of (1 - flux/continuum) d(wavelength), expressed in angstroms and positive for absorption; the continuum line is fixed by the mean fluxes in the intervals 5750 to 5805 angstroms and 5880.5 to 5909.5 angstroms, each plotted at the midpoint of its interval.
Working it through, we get -3.8 angstroms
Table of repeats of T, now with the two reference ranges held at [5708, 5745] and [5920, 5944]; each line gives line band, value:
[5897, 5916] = 2.4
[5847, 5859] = 0.4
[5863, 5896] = 3.7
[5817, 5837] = -1.0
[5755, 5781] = -0.9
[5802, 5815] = 0.3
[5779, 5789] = -0.1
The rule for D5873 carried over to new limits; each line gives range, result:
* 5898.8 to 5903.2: 43.4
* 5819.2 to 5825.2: 56.1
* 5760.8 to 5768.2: 52.6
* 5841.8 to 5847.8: 53.3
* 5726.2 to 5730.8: 49.2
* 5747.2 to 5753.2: 53.7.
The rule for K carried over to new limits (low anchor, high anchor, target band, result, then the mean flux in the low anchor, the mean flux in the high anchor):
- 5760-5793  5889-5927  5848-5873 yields -2.3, 52.6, 44.3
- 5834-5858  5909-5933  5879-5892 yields 2.1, 51.6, 50.7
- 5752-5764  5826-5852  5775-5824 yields 0.3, 53.1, 52.9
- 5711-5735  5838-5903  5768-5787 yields -1.3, 51.2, 47.5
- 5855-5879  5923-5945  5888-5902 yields 4.7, 52.1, 52.2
